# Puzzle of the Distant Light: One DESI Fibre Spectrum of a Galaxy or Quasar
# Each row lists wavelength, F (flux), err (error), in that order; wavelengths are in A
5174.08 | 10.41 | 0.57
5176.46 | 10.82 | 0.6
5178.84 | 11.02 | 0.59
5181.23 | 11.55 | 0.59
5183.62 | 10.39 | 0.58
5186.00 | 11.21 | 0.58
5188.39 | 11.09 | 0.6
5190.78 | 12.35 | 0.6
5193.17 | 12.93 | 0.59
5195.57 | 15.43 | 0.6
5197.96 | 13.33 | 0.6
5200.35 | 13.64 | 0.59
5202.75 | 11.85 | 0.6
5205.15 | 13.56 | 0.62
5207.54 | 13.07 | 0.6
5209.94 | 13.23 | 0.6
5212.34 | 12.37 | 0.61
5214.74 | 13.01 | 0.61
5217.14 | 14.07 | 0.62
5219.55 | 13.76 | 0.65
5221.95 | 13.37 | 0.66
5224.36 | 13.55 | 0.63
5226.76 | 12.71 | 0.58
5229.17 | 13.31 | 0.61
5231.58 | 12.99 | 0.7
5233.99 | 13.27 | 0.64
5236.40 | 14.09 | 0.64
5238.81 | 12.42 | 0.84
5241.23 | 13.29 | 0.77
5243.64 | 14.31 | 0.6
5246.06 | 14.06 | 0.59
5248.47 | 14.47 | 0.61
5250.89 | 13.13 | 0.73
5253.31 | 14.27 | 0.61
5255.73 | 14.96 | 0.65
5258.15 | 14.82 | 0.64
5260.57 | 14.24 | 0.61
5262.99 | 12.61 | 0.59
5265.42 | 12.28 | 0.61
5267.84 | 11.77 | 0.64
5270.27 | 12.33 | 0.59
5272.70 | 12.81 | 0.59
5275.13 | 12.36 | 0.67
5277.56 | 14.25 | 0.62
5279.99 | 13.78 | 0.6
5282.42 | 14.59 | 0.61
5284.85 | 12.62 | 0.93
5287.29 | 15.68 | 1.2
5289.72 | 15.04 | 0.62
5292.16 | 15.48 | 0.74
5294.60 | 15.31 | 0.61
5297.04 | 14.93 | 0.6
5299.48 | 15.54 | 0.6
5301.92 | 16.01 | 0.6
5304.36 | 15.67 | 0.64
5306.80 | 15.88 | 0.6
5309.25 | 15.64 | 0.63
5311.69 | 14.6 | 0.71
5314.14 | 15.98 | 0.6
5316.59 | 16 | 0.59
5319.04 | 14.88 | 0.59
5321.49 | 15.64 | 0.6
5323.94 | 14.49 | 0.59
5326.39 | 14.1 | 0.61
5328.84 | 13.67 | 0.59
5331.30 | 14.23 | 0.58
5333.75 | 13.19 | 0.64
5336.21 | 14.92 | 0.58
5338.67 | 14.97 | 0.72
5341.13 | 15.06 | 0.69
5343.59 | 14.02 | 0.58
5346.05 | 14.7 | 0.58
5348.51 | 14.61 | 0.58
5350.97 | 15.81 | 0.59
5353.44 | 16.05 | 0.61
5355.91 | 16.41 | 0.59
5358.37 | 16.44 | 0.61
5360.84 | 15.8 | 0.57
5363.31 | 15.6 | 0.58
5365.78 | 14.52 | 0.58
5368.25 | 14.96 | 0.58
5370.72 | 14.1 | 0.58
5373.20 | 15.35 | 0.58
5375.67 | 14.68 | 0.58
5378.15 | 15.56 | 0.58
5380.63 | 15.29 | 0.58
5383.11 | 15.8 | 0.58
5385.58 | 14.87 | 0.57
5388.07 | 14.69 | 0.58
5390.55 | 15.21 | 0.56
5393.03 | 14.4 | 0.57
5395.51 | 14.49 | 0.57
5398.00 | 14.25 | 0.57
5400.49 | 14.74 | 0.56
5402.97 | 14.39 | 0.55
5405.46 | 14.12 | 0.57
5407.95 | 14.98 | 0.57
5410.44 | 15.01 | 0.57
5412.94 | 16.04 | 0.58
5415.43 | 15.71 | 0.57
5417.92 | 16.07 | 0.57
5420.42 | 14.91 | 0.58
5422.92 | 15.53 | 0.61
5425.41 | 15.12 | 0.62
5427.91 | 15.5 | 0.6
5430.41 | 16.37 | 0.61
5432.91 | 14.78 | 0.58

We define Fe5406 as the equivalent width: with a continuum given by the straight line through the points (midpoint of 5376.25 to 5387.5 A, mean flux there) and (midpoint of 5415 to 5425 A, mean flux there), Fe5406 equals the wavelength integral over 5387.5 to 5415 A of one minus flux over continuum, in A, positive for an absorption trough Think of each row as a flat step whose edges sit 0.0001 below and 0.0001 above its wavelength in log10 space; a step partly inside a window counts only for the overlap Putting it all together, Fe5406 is 1.1 A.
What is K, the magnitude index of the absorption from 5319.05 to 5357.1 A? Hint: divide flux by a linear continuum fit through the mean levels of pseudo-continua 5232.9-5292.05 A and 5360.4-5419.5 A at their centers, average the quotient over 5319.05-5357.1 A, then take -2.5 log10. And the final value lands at -0.02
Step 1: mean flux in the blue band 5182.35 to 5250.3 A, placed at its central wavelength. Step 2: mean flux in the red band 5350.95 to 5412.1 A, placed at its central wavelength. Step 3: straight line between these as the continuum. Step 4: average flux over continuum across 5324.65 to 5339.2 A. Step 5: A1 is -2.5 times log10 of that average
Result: 0.026 mag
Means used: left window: 13.1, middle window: 14.2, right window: 15.1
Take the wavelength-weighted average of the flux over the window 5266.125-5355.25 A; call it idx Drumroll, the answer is 14.6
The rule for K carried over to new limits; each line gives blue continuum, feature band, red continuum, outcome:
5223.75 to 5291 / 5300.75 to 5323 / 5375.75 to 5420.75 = -0.11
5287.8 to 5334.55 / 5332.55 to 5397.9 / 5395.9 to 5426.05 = 0.00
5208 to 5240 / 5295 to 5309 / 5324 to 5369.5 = -0.09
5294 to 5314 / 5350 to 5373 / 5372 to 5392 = -0.02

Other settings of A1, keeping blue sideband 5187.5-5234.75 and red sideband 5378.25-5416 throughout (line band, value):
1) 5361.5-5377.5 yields -0.02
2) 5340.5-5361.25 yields -0.07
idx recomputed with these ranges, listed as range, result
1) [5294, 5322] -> 15.5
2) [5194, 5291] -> 13.5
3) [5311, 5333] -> 14.8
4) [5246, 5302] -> 14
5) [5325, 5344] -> 14.3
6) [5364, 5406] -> 14.8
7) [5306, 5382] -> 15.1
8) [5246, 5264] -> 14.1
